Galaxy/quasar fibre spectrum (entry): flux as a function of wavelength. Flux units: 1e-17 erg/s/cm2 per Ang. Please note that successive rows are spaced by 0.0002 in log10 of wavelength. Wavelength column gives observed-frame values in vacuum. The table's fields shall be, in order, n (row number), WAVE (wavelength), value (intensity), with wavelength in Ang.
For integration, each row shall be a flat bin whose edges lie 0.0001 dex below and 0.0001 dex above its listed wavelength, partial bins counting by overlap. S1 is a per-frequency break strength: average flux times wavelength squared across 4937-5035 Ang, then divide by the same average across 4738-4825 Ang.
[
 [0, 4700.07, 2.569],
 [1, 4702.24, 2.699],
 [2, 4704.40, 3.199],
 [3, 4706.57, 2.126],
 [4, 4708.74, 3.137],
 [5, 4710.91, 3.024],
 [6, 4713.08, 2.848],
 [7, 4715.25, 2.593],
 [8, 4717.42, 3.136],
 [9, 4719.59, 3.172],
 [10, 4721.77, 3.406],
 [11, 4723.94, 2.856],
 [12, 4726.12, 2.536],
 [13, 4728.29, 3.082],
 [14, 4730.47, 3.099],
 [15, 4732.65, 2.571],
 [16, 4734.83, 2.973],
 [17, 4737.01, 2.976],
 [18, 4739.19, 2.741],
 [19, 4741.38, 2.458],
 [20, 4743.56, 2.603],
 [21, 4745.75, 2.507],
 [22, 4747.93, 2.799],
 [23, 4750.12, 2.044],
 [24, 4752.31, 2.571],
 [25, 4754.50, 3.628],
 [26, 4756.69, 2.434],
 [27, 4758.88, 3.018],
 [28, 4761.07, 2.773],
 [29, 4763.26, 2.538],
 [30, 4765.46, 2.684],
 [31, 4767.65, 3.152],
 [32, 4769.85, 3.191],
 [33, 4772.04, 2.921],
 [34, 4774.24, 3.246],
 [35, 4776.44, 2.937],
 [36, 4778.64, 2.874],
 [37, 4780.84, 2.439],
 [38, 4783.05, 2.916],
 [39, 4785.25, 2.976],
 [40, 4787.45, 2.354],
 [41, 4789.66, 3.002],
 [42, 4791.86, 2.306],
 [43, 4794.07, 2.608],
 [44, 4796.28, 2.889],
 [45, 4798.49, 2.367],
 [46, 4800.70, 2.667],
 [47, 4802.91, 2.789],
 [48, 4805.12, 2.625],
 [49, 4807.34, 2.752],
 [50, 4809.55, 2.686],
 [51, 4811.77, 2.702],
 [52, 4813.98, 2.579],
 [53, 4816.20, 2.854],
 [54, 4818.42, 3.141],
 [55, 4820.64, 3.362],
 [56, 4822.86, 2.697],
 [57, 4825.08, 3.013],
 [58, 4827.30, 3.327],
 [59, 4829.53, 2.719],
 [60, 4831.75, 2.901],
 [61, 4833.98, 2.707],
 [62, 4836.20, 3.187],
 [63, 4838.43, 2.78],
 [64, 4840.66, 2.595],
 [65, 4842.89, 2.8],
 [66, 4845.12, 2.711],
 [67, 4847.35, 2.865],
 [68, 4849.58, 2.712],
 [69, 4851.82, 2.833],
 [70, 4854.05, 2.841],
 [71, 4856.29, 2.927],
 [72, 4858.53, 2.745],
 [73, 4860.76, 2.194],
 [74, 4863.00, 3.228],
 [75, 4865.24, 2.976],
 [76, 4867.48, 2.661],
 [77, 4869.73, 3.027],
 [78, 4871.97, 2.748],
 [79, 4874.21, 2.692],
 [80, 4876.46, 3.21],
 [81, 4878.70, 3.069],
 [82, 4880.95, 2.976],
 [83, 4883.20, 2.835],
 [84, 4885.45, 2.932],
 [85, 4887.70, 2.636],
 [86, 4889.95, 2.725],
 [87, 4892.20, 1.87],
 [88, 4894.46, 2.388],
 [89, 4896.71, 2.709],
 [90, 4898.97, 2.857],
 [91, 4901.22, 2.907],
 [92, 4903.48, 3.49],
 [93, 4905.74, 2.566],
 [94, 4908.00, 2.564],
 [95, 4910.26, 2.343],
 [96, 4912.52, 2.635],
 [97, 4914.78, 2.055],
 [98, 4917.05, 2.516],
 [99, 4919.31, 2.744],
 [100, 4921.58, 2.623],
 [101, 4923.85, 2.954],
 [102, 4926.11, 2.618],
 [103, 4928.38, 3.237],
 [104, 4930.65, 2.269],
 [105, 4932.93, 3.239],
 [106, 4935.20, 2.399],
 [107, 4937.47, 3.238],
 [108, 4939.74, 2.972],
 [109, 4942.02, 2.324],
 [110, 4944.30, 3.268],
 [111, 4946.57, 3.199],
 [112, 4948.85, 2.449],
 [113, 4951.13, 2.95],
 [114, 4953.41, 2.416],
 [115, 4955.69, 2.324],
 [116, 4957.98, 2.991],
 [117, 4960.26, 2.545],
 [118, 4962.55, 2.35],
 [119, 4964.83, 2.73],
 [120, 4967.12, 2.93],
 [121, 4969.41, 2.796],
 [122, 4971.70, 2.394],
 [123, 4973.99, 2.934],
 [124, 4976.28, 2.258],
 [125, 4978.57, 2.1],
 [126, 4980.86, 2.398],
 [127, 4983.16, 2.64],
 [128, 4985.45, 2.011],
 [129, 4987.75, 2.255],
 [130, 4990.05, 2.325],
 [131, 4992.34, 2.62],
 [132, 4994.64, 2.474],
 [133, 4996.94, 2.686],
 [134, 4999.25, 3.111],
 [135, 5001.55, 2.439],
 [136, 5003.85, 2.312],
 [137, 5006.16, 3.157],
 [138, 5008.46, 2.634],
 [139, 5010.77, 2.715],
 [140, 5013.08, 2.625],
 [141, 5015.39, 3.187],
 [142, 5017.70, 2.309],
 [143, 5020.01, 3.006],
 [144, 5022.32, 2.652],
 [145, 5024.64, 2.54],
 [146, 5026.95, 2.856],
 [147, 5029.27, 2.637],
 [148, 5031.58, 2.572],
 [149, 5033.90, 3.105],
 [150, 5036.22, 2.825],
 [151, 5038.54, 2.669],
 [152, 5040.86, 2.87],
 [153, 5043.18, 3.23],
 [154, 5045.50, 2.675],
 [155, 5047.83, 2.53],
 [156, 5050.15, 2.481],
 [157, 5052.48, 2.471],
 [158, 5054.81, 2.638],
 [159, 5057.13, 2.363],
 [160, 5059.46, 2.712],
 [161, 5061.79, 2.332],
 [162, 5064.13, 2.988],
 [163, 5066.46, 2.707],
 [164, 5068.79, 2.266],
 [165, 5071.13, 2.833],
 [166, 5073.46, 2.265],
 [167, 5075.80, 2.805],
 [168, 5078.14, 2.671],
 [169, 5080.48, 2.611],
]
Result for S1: 1.04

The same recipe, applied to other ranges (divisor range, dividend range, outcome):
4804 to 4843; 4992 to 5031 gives 1.02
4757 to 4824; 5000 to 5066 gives 1.07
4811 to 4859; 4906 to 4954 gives 0.99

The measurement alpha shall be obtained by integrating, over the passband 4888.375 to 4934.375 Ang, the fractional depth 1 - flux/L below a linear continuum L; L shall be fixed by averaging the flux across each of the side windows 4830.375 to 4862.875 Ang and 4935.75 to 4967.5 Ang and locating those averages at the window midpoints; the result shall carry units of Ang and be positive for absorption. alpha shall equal 1.7 Ang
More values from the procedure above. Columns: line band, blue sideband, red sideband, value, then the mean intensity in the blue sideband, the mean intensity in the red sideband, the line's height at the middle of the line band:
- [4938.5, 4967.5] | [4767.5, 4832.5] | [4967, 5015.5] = -1.11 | 2.83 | 2.57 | 2.62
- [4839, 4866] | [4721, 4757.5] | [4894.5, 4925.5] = -0.71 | 2.78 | 2.68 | 2.71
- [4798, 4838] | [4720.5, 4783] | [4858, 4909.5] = -0.59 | 2.83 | 2.78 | 2.8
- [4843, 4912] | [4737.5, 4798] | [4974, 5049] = -1.66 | 2.76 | 2.64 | 2.71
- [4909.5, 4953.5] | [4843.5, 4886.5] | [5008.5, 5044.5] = 1.39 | 2.85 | 2.78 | 2.82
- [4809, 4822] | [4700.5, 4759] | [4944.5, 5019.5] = -0.68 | 2.82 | 2.61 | 2.75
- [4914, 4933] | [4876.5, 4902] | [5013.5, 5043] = 0.49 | 2.74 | 2.78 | 2.75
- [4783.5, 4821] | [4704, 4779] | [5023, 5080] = 1.04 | 2.85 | 2.67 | 2.81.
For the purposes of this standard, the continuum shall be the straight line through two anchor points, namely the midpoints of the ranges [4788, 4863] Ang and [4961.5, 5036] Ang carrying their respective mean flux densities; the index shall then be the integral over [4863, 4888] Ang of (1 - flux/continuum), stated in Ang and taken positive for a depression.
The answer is -1.56 Ang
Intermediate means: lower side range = 2.79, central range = 2.91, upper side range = 2.62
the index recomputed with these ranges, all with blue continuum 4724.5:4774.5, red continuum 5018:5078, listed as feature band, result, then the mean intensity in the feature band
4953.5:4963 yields 0.6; 2.55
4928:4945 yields -0.7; 2.84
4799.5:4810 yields 0.3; 2.7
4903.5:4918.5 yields 1.1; 2.53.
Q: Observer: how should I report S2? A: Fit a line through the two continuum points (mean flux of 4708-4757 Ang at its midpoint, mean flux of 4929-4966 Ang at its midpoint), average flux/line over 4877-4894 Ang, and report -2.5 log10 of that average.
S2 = 0.017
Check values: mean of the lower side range 2.84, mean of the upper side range 2.74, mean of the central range 2.72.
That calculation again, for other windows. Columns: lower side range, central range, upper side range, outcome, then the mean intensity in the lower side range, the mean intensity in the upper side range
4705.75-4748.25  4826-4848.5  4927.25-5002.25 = -0.044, 2.84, 2.65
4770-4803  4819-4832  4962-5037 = -0.105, 2.76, 2.63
